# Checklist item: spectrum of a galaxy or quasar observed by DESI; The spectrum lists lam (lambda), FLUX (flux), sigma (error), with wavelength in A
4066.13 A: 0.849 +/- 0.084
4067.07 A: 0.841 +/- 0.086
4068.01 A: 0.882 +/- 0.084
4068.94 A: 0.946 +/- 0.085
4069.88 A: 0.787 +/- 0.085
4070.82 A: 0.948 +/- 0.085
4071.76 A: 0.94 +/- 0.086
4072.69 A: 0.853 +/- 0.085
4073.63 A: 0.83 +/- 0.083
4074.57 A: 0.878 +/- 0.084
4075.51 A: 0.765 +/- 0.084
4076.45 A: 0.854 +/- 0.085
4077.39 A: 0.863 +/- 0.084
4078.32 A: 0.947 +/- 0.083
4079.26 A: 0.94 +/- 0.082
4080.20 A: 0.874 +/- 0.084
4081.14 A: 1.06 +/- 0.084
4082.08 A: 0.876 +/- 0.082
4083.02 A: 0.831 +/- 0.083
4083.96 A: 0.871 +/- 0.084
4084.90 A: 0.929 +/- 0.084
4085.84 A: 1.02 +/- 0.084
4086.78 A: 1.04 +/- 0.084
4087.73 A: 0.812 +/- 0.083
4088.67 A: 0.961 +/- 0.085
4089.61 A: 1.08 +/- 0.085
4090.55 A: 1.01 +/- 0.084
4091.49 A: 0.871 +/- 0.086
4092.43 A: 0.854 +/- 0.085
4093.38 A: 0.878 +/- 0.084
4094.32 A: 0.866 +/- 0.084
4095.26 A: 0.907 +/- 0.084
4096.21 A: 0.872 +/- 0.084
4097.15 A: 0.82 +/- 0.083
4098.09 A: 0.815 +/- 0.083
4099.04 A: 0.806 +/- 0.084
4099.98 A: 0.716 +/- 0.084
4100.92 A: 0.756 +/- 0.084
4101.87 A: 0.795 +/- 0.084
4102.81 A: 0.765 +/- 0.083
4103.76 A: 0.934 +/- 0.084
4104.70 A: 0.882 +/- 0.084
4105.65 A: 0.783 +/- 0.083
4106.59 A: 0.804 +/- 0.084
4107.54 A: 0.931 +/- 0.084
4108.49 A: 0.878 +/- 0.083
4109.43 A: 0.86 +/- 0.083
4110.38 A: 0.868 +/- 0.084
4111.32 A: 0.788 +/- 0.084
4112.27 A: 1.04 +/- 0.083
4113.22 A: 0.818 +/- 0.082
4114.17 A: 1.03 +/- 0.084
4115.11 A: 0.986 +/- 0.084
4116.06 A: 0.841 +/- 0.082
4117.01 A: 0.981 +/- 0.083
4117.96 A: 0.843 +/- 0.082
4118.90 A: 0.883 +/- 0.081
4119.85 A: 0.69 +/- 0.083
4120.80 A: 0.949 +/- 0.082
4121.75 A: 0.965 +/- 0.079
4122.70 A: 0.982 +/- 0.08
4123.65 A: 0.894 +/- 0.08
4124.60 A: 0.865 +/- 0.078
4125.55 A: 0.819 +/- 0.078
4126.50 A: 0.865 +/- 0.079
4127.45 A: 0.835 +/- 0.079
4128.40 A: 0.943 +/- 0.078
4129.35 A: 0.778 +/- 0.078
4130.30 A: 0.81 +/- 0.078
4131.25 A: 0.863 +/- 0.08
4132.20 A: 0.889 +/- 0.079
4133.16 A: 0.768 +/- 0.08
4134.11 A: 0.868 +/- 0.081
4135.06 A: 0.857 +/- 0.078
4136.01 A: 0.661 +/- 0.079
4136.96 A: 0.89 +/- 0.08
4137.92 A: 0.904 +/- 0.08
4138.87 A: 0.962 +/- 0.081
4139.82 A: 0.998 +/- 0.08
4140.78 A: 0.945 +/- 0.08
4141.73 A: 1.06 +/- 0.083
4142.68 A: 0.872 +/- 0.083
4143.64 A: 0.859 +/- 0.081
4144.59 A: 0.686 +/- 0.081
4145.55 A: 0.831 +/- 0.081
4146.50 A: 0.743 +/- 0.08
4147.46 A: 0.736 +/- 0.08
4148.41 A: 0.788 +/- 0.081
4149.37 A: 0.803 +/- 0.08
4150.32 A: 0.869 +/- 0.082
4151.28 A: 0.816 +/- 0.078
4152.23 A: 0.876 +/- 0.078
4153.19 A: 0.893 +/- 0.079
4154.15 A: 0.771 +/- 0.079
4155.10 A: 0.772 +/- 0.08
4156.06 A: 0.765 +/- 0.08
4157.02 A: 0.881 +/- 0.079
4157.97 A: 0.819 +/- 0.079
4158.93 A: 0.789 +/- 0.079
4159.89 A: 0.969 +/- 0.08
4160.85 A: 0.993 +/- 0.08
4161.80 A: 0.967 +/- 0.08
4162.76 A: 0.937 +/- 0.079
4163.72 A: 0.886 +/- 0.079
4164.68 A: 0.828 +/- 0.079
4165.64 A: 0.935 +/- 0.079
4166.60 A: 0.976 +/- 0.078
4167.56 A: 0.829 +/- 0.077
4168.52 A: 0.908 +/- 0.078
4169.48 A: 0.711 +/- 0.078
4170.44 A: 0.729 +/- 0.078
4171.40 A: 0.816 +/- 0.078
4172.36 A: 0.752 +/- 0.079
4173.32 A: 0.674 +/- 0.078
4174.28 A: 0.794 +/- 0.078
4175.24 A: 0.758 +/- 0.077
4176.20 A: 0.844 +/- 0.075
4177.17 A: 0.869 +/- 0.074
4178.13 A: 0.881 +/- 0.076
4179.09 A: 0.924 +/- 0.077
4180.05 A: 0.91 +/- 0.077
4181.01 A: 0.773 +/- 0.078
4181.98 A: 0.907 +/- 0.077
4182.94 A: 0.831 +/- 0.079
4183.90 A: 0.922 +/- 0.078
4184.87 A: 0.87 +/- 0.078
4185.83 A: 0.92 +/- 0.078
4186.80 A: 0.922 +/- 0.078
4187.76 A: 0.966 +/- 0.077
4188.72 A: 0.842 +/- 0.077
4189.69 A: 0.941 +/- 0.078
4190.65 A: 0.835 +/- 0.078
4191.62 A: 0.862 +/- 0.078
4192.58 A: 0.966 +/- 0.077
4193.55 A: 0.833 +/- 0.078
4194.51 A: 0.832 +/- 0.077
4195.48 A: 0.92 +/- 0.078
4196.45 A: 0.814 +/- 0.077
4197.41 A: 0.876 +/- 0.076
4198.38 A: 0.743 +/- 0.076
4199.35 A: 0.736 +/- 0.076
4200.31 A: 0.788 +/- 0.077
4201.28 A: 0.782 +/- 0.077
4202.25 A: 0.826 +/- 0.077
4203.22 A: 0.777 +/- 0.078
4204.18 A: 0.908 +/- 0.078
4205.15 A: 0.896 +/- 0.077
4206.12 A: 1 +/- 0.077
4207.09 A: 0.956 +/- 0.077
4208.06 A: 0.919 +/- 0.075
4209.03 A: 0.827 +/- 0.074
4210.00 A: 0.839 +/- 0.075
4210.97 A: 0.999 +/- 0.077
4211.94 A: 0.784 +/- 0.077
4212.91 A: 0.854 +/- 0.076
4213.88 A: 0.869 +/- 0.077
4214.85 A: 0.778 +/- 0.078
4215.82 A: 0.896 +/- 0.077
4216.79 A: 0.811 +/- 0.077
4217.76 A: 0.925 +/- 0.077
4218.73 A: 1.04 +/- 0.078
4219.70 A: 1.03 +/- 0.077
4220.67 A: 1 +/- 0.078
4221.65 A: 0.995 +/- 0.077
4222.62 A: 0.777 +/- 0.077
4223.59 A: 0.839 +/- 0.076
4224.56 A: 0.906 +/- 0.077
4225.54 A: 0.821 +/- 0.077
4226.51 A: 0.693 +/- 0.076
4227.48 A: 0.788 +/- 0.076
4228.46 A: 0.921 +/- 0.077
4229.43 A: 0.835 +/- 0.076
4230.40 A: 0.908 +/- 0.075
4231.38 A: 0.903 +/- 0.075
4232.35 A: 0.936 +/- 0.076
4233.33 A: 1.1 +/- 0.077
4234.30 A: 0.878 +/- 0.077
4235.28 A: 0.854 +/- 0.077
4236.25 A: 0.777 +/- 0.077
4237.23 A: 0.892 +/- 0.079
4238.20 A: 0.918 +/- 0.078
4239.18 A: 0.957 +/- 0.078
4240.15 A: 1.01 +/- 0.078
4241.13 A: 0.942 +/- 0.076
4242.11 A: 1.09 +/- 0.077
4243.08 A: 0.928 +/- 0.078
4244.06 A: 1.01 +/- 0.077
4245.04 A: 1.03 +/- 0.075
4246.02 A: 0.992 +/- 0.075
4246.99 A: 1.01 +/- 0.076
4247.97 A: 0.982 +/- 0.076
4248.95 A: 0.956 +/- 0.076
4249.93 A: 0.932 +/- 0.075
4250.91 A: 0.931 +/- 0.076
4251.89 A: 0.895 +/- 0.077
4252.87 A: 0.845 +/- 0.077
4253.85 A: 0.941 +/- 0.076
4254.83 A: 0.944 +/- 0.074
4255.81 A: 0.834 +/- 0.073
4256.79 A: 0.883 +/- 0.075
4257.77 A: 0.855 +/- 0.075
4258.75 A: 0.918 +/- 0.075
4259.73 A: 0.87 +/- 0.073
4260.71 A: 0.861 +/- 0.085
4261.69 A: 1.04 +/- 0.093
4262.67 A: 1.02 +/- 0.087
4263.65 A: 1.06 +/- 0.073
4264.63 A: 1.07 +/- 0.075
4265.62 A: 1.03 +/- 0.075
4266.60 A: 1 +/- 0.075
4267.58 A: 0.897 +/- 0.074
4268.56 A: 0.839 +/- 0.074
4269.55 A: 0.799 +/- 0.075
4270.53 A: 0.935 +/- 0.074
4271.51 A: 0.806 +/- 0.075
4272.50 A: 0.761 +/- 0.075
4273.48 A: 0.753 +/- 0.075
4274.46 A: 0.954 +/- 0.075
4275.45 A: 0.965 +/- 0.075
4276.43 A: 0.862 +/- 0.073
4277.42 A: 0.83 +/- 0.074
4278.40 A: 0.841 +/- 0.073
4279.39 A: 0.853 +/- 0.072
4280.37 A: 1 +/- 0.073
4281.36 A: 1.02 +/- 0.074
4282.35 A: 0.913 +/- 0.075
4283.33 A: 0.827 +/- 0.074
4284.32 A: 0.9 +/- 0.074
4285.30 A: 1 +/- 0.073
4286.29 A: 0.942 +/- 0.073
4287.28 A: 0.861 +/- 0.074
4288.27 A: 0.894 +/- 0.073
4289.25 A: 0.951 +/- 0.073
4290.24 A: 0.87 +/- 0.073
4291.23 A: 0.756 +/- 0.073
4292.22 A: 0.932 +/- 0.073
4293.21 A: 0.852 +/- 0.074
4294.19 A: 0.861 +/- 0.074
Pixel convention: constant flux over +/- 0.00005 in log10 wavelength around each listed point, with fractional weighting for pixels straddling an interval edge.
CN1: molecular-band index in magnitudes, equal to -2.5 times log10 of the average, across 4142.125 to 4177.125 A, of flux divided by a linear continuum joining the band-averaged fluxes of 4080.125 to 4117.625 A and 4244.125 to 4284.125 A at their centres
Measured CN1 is 0.086 mag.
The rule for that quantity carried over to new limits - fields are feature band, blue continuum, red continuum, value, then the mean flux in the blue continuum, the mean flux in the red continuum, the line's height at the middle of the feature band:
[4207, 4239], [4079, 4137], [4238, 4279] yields 0.04 mag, 0.876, 0.928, 0.916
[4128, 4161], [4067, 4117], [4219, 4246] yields 0.06 mag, 0.884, 0.918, 0.897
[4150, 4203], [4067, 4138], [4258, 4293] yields 0.05 mag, 0.876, 0.909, 0.89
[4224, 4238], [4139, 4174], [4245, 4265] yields 0.06 mag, 0.848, 0.944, 0.92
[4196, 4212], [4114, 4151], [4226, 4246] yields 0.06 mag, 0.865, 0.92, 0.903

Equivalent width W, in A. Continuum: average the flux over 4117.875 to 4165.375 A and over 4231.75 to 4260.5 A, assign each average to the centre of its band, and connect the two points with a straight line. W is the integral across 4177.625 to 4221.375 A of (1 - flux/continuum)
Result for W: 1.0 A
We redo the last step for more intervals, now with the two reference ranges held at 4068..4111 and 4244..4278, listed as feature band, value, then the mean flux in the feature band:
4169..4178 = 1.2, 0.776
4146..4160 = 1.2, 0.816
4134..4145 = 0.1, 0.882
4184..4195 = 0.2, 0.891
